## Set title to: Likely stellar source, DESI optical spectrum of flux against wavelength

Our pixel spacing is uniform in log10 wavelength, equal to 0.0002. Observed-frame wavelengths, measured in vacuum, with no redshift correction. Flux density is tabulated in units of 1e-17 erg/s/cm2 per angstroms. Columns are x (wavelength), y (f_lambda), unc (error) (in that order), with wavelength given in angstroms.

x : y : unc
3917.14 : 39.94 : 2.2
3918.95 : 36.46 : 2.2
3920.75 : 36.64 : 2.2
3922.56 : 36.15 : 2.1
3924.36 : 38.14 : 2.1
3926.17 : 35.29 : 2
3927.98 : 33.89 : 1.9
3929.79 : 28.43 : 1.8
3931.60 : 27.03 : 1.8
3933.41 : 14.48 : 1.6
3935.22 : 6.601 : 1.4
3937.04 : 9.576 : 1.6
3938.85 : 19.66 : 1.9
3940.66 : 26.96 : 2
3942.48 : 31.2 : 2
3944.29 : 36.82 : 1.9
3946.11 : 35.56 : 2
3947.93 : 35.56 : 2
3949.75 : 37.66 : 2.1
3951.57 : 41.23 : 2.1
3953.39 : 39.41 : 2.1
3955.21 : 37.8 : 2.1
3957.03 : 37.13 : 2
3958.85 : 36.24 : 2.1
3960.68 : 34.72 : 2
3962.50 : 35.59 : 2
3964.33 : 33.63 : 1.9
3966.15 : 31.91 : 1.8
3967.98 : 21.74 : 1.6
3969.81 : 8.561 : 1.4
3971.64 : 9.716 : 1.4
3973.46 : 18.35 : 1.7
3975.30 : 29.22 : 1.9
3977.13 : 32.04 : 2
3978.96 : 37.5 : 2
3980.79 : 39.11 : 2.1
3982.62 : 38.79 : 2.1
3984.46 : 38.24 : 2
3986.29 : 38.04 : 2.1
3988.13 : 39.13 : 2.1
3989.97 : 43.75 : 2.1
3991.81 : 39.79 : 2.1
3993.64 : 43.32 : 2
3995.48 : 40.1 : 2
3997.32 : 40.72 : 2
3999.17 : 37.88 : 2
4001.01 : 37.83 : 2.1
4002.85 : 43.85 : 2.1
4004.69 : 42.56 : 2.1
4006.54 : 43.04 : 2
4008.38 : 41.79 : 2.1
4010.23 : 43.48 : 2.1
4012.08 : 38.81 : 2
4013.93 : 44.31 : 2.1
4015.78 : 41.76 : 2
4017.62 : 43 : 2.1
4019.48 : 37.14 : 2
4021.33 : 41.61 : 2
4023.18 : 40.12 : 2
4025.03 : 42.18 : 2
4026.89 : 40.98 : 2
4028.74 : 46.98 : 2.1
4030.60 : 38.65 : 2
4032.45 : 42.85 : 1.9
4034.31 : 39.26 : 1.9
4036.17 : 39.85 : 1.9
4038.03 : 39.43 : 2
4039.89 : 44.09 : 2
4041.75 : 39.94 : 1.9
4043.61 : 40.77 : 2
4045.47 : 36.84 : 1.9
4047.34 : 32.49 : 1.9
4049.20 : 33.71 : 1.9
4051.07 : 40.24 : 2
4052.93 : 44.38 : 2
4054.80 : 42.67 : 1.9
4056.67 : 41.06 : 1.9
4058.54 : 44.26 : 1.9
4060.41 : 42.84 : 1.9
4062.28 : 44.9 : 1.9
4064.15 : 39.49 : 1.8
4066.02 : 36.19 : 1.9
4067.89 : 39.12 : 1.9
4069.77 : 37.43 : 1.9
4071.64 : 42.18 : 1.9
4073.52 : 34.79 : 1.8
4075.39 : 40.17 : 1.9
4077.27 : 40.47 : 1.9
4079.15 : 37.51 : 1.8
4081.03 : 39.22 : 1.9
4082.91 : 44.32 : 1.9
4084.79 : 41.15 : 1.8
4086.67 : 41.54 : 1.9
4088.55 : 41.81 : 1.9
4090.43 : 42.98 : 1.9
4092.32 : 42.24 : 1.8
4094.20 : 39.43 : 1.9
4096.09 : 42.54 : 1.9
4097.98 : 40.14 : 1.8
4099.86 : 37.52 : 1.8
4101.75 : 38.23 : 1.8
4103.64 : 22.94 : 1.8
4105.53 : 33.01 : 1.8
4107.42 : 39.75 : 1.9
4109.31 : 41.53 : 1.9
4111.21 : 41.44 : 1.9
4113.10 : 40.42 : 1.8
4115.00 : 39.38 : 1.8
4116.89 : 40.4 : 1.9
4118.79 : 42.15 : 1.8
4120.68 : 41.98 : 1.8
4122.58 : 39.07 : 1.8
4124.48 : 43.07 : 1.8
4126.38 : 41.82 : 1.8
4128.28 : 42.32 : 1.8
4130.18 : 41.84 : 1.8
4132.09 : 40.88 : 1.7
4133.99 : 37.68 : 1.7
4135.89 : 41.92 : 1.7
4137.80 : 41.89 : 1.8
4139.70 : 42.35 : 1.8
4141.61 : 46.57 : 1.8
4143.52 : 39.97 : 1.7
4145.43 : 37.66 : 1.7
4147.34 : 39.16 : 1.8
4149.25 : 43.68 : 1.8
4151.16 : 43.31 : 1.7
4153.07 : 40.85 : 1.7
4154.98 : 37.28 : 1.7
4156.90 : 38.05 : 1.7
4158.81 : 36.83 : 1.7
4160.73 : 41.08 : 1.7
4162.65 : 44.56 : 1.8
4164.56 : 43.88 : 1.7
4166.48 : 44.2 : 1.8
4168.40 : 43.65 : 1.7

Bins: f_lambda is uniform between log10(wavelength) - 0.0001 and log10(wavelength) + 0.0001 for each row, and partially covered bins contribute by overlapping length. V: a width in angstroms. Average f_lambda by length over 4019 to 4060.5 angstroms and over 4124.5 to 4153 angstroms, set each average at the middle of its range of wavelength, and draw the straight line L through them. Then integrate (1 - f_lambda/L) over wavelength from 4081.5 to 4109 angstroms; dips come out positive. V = 1.3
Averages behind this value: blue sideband 40.5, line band 39.2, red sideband 41.5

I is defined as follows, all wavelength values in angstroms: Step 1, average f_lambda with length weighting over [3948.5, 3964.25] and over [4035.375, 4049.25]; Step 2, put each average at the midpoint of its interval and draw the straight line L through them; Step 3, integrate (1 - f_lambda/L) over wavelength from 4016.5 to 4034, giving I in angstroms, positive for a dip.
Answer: -1.4 angstroms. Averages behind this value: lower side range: 37.2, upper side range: 38.7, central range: 41.4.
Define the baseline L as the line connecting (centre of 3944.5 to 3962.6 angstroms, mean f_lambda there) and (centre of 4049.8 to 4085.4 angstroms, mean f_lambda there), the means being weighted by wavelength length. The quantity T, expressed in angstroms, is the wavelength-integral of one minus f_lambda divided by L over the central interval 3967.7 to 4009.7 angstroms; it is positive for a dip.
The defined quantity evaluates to 3.3 angstroms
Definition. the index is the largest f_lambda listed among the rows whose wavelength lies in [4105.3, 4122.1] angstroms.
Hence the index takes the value 42.15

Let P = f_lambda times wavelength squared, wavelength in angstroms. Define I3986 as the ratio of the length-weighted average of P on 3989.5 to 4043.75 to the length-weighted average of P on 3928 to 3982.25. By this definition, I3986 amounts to 1.47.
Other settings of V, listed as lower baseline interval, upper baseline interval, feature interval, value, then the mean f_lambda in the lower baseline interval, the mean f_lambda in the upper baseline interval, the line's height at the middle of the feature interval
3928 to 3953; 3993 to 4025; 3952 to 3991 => 1.2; 27.5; 41.3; 33.7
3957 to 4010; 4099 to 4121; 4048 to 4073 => -2.4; 35.1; 38.1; 36.9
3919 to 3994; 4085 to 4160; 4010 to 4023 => -2.5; 31.6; 40.2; 34.7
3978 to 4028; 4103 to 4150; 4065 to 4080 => 0.7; 40.7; 40.2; 40.4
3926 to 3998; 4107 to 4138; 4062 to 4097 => -1.6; 31.6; 41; 38.5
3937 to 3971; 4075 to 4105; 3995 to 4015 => -4.0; 31.5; 39.4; 34.5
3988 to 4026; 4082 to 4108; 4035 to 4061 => 0.1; 41.3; 39.1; 40.3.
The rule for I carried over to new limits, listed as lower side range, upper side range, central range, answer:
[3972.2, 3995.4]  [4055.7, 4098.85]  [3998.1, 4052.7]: -3.47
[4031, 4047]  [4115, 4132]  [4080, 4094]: -0.31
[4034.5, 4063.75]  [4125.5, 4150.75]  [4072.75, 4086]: 0.33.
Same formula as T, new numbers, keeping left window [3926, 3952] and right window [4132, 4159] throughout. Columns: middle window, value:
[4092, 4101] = -0.6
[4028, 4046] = -3.8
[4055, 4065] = -2.1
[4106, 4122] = -0.8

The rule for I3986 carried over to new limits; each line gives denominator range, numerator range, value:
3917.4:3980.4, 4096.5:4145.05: 1.46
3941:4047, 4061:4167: 1.14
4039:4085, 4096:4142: 1.03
